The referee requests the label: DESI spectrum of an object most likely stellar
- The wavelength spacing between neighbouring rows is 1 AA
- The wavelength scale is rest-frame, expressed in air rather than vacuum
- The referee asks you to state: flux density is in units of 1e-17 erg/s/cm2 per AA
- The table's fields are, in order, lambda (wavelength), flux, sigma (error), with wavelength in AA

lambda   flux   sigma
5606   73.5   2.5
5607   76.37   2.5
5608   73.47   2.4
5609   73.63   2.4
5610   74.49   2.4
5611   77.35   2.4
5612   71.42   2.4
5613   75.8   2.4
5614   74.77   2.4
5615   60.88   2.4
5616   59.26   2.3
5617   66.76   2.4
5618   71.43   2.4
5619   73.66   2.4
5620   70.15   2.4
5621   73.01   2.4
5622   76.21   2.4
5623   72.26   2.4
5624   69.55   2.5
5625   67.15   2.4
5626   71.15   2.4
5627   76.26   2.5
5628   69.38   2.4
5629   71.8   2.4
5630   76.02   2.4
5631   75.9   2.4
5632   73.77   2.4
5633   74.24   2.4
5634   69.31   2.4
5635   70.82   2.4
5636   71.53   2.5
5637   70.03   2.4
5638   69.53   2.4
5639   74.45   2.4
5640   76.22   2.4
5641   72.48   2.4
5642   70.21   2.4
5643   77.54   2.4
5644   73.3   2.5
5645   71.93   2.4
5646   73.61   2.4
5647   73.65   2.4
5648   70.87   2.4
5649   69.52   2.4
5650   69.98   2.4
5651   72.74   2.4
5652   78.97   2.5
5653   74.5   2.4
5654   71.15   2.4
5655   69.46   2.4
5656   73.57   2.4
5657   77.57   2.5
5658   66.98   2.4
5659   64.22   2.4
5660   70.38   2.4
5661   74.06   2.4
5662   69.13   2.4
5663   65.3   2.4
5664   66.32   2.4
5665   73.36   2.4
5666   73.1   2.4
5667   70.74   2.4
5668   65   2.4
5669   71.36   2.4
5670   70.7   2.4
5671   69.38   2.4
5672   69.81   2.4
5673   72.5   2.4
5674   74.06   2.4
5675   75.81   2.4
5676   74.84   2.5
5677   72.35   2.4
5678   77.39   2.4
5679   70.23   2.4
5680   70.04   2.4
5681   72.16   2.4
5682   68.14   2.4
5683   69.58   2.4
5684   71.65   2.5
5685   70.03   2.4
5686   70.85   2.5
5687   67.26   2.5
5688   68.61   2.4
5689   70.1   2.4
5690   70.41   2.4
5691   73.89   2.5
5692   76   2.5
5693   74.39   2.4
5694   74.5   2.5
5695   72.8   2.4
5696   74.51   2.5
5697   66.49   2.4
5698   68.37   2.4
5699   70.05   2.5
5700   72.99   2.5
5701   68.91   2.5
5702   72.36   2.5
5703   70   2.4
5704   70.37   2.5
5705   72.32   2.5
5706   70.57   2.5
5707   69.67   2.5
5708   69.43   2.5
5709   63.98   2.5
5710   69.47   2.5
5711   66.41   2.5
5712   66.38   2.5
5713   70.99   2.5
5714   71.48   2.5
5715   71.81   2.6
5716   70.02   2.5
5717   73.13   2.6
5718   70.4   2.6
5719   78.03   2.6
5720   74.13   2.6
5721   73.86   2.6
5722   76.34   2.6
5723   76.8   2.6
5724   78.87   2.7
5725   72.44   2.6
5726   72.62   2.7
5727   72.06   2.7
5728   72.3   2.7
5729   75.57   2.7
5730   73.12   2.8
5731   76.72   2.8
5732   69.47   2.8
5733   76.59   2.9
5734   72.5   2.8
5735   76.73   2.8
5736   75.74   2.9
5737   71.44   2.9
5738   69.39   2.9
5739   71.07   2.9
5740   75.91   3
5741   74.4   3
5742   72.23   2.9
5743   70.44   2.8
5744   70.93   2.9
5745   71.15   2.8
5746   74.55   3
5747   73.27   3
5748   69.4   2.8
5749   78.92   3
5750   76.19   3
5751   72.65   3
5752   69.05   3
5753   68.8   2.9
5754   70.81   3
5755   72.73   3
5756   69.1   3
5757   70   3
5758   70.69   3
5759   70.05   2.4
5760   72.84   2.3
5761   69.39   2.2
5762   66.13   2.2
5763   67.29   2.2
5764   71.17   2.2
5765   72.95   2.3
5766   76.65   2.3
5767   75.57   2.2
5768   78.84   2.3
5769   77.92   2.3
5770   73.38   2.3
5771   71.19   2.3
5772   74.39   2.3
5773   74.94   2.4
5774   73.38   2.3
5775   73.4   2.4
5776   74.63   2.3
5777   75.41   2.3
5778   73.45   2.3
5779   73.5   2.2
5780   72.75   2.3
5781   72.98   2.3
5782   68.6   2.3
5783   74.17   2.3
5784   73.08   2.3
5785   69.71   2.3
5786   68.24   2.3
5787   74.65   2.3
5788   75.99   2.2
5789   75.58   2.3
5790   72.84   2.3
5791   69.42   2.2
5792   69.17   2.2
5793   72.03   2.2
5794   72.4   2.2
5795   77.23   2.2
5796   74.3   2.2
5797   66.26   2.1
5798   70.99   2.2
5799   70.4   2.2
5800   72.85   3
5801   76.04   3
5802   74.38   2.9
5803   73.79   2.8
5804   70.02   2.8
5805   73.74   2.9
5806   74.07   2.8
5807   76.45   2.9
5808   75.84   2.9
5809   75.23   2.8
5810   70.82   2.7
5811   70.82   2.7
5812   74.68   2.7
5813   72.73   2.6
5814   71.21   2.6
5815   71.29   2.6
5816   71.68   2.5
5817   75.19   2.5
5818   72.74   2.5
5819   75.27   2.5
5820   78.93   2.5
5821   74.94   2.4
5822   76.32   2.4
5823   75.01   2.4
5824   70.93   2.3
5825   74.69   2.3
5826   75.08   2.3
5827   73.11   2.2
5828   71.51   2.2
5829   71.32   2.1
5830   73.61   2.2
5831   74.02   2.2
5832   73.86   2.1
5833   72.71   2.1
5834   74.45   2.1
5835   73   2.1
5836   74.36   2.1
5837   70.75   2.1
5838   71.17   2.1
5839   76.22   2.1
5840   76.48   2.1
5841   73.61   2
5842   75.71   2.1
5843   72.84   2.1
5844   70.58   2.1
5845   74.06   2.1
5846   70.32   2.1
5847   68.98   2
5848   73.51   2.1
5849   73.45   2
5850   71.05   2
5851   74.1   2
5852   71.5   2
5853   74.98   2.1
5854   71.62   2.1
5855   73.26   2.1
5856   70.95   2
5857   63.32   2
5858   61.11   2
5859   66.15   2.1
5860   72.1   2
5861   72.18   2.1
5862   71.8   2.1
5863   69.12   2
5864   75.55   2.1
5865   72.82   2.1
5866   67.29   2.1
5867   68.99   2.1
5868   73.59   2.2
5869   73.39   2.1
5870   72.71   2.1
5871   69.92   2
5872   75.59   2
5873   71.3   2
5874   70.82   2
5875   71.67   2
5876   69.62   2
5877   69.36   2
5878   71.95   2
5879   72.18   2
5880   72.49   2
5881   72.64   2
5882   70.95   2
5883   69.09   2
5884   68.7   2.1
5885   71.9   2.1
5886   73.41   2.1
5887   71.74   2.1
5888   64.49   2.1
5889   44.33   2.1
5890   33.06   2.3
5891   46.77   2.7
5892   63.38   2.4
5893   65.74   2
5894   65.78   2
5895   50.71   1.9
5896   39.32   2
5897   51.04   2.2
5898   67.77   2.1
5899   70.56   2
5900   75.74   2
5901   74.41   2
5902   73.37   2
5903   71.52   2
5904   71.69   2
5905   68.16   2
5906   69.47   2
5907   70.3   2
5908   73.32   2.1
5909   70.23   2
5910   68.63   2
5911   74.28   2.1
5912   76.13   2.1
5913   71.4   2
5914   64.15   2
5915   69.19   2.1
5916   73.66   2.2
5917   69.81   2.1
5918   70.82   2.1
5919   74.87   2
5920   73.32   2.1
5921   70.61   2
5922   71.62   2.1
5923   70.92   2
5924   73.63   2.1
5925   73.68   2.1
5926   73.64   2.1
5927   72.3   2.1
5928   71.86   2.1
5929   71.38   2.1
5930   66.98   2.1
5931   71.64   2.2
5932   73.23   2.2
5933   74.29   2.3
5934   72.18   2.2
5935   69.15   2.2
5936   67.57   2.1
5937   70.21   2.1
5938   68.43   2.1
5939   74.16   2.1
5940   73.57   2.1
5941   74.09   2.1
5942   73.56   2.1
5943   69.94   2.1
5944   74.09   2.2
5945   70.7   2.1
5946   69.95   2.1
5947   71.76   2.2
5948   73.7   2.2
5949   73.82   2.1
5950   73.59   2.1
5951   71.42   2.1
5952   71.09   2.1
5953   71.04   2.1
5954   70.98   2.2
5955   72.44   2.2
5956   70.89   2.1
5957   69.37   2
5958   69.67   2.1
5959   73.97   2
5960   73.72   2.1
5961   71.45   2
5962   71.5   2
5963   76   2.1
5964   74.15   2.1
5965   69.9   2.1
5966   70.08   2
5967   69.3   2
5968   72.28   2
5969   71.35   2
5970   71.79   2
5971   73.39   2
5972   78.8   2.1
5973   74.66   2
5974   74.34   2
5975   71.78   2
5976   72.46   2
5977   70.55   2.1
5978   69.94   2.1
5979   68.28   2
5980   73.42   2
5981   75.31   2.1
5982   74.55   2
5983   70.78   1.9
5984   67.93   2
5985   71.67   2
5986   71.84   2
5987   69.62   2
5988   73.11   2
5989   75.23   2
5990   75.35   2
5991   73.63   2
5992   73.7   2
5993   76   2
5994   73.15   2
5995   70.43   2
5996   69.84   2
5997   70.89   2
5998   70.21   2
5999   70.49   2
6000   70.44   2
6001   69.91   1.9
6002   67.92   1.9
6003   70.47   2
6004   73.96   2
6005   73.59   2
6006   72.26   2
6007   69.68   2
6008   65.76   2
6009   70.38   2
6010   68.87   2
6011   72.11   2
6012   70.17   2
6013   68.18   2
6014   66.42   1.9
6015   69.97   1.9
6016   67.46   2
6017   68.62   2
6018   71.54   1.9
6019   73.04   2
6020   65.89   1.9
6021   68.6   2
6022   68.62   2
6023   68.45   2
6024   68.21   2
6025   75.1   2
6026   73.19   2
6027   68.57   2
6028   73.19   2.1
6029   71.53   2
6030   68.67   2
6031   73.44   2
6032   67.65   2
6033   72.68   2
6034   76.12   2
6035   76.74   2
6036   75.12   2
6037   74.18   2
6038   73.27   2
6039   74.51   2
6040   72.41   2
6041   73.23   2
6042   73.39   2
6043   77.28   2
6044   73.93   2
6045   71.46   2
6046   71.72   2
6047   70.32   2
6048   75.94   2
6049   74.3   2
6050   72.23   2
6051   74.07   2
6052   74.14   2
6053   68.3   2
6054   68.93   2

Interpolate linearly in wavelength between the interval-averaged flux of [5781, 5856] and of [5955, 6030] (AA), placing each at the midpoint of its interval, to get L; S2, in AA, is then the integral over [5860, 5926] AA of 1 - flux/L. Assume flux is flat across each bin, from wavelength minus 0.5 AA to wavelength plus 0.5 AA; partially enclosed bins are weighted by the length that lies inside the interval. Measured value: 3.3 AA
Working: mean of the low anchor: 73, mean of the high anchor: 71.3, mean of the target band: 68.7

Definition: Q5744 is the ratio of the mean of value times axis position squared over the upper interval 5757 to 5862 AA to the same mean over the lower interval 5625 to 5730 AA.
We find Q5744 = 1.06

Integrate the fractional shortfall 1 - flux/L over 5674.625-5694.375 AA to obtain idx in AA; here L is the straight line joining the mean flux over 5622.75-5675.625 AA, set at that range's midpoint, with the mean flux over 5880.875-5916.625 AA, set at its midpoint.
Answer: -0.3 AA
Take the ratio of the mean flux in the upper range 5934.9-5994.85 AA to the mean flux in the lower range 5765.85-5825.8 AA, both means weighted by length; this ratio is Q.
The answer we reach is 0.98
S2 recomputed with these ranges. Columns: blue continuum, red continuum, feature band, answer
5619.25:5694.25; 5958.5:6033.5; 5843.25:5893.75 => 1.8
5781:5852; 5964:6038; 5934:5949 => 0.1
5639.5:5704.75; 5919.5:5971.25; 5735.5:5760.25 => -0.2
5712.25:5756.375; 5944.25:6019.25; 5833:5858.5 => 0.1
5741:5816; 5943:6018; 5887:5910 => 2.8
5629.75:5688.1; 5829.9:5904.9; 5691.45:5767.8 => -1.4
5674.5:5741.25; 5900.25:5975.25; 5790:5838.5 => -0.8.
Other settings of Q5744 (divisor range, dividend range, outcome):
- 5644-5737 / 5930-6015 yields 1.10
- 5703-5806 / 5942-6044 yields 1.07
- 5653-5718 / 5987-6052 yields 1.13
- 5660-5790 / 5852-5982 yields 1.04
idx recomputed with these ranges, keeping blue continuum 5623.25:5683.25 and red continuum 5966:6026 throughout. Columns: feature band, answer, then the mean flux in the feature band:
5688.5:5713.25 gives 0.4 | 70.6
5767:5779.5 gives -0.5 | 74.6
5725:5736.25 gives -0.3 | 73.8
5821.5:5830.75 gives -0.3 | 73.5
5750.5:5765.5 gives 0.3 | 70.2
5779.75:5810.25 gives -0.5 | 72.7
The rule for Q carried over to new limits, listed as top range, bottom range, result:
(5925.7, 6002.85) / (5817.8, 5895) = 1.02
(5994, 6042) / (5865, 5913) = 1.05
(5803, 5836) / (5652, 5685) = 1.03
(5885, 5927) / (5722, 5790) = 0.92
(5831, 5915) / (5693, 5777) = 0.96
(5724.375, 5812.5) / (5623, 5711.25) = 1.02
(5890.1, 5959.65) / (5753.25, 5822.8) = 0.96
